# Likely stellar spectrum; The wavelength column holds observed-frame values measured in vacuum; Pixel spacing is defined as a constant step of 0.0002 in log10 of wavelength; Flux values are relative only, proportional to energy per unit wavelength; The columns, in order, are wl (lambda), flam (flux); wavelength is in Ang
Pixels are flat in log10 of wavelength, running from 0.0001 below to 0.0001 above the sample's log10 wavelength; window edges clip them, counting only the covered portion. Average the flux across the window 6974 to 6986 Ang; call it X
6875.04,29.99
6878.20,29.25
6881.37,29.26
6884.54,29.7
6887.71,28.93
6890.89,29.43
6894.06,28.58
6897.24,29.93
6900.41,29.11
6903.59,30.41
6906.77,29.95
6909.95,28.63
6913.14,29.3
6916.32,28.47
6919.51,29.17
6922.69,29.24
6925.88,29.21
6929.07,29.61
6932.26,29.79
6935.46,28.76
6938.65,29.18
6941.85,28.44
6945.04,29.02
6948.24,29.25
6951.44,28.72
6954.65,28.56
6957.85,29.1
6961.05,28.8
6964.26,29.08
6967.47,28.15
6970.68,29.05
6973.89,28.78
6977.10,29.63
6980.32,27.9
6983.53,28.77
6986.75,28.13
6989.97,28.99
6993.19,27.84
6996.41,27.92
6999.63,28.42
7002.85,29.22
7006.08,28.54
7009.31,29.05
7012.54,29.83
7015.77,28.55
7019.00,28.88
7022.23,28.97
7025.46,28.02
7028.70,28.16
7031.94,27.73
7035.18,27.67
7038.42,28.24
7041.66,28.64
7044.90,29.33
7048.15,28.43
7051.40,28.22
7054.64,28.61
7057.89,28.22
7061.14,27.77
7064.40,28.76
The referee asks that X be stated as 28.7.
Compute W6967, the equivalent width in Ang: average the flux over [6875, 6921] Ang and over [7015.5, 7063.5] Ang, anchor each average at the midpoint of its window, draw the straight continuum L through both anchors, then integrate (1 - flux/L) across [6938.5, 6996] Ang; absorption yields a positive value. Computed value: 0.3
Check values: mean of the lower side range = 29.3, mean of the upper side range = 28.4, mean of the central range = 28.7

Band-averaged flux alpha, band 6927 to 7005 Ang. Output 28.8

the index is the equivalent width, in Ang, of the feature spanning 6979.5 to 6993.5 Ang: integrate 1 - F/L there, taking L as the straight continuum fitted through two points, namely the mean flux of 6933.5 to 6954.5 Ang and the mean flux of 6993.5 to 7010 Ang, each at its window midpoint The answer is 0.1 Ang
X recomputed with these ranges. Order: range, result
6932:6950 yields 29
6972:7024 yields 28.7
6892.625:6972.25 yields 29.1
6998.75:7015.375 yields 29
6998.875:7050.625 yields 28.6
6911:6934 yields 29.2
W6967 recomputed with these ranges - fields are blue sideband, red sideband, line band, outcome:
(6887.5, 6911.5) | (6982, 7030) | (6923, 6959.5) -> 0.0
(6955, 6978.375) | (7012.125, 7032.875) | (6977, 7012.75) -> 0.2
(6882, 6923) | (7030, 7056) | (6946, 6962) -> 0.0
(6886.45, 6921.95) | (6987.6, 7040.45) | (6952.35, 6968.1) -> 0.1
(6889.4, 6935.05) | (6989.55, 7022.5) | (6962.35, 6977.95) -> 0.0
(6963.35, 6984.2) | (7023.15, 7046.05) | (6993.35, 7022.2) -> -0.3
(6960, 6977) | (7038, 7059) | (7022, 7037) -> 0.3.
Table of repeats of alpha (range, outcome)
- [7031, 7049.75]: 28.4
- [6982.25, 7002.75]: 28.4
